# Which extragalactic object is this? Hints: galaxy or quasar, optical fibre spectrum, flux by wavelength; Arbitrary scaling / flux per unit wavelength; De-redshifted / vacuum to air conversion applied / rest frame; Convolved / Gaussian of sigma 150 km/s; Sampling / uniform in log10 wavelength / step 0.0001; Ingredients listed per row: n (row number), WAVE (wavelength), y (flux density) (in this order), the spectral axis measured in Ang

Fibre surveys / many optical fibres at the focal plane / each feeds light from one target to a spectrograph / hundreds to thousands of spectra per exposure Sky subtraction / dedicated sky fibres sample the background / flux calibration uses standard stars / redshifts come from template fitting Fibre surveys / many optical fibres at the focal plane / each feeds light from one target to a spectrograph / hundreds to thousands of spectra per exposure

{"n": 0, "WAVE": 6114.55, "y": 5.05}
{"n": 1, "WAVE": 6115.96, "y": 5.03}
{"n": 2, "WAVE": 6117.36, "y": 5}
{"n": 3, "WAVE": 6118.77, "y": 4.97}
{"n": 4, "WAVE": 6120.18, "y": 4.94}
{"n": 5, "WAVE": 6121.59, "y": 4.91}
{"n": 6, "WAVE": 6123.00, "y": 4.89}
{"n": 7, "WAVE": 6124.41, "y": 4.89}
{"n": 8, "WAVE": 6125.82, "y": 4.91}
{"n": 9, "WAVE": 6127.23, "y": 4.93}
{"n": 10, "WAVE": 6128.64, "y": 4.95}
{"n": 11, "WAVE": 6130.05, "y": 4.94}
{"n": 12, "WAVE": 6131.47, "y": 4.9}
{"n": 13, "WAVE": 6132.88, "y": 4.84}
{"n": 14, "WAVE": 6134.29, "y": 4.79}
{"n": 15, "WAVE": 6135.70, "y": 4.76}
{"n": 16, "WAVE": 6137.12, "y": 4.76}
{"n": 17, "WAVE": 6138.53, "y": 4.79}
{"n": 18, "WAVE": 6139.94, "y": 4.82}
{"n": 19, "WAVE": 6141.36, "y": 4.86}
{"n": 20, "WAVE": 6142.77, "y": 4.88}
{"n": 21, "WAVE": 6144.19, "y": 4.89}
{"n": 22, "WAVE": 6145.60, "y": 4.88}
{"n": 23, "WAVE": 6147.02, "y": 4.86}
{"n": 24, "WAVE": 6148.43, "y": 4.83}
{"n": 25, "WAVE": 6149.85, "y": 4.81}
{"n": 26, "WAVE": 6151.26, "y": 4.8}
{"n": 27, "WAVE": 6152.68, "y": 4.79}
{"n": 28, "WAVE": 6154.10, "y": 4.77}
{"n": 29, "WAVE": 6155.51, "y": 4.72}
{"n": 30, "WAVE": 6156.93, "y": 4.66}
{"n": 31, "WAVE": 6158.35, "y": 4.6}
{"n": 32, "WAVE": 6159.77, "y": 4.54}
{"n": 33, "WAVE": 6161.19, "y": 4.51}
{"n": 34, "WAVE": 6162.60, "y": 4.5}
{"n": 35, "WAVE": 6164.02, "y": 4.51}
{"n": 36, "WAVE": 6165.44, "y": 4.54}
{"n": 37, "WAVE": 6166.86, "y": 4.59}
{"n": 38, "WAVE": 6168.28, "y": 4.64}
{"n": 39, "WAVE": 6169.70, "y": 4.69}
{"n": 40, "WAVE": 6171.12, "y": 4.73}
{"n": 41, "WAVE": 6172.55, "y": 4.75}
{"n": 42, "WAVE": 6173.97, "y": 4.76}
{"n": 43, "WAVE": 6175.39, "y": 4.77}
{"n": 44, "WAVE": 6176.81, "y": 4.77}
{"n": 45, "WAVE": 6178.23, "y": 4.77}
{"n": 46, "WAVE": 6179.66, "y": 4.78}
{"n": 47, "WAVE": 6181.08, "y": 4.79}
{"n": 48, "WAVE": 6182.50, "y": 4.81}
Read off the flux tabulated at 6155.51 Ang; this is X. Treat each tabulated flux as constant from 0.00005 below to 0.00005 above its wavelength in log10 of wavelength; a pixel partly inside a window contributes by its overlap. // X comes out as 4.72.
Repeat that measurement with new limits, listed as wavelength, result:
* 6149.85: 4.81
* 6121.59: 4.91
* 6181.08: 4.79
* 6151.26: 4.8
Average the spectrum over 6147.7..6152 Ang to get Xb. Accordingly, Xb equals 4.82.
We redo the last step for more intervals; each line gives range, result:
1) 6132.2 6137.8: 4.79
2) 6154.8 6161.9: 4.61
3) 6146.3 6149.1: 4.85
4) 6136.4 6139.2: 4.77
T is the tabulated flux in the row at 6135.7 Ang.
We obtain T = 4.76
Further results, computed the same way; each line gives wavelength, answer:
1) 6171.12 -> 4.73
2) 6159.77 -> 4.54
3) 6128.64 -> 4.95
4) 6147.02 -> 4.86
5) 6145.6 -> 4.88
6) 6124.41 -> 4.89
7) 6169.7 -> 4.69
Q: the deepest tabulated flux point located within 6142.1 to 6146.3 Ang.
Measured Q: 4.88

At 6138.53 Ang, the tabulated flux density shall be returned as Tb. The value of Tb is 4.79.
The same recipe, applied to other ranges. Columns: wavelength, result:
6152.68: 4.79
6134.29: 4.79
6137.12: 4.76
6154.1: 4.77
